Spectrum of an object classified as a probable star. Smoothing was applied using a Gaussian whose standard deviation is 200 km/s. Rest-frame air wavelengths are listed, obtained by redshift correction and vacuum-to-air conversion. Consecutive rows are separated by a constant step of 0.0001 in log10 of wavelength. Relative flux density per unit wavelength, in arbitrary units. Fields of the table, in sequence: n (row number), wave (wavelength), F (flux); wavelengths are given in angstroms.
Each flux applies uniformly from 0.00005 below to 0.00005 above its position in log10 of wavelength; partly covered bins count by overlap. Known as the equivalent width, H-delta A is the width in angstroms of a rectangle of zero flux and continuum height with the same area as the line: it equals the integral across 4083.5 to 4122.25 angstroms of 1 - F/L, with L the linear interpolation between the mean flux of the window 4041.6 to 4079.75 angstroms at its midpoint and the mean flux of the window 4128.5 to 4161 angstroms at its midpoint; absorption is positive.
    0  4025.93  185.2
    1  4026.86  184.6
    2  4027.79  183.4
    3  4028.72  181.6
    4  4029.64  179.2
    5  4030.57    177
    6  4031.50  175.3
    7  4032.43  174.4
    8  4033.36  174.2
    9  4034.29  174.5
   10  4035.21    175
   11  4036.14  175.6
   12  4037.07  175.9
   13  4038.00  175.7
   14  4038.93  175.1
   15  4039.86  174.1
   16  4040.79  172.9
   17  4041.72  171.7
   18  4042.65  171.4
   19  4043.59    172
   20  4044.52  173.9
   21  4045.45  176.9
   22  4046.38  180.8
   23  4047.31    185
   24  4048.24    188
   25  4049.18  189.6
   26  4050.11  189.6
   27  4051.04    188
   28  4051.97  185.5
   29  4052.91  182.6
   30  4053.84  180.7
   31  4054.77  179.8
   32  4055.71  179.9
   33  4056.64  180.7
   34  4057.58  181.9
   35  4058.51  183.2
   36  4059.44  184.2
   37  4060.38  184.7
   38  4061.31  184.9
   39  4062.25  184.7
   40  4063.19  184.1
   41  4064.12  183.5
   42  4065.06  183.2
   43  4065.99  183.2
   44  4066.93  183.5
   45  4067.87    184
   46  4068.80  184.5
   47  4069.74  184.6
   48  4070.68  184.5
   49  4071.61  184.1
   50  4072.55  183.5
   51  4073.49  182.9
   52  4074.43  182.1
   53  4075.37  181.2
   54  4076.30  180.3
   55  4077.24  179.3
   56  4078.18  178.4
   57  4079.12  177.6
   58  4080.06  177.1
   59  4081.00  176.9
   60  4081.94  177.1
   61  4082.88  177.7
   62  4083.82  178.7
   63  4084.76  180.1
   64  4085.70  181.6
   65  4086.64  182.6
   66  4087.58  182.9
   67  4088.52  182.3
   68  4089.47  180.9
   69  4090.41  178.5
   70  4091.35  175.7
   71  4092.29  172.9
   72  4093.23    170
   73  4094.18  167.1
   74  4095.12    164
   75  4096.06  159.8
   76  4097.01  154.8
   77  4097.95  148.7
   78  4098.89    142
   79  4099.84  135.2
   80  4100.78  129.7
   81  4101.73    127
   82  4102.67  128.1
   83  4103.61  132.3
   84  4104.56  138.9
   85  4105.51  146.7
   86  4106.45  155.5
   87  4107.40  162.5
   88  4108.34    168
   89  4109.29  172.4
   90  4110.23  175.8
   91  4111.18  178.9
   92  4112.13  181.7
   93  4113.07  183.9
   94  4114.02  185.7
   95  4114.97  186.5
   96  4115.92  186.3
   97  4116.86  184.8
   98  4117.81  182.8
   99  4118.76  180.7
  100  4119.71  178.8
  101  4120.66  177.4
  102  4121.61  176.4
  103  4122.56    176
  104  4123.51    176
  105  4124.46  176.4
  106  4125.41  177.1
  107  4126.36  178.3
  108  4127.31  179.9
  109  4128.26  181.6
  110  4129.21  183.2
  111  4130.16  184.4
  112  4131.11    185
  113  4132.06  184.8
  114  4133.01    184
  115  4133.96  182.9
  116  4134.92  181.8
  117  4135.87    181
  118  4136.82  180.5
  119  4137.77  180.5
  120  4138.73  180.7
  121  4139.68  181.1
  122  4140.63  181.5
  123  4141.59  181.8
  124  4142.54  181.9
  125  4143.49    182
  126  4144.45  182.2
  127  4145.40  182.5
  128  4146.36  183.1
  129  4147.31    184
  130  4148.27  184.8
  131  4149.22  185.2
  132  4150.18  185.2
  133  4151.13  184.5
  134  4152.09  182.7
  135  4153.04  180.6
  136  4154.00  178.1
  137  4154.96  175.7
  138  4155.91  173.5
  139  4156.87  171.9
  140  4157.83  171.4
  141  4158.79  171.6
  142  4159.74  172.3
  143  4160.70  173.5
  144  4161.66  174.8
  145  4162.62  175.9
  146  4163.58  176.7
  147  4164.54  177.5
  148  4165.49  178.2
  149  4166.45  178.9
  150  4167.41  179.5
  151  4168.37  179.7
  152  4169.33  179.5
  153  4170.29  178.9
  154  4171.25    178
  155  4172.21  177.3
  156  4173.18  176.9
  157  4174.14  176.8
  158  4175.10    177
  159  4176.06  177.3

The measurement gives 3.0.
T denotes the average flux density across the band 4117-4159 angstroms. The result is 180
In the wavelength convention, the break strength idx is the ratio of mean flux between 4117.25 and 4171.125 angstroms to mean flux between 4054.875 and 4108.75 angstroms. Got 1.05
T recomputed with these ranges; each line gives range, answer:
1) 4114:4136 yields 181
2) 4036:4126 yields 175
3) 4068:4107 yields 168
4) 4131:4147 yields 182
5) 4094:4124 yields 164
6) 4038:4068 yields 181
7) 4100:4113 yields 154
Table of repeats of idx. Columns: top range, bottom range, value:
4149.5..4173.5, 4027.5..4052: 0.99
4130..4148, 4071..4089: 1.01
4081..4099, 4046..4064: 0.94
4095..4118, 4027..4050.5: 0.90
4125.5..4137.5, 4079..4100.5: 1.07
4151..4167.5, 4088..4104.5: 1.13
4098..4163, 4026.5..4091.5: 0.96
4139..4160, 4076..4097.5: 1.03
